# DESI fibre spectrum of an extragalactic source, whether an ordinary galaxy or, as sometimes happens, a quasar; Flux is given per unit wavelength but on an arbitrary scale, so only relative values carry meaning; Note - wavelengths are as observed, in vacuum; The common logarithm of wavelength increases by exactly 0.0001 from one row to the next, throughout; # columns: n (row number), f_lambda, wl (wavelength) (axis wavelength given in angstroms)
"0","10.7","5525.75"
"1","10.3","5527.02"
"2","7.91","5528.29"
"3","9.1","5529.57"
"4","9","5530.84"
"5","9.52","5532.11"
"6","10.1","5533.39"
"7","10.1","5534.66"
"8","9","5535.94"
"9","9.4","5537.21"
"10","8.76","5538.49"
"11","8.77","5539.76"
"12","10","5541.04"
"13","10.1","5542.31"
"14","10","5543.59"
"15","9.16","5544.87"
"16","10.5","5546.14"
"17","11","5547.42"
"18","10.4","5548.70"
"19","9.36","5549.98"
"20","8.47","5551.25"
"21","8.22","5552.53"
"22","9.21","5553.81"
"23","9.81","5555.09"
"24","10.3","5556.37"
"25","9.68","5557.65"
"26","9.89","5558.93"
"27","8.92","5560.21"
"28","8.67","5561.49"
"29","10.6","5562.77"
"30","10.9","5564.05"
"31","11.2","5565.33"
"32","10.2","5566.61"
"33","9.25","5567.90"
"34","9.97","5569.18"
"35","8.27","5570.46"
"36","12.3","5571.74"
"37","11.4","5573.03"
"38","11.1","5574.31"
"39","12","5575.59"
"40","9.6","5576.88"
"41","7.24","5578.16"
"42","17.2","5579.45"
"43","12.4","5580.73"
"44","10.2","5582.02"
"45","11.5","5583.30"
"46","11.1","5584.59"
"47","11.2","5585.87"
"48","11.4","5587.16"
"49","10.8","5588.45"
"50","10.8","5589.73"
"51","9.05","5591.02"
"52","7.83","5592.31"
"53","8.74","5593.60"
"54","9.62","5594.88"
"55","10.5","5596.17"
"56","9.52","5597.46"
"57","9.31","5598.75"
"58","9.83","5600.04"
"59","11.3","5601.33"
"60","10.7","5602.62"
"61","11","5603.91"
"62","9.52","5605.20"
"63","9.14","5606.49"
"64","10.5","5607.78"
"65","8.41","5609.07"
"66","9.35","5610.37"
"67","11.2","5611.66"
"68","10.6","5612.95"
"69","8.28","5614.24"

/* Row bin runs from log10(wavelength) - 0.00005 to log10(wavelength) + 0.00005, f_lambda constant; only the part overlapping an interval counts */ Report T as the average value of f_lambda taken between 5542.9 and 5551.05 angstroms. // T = 9.98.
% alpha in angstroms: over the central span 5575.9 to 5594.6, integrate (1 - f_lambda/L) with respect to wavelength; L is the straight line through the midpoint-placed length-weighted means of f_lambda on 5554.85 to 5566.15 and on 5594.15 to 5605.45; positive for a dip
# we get -1.0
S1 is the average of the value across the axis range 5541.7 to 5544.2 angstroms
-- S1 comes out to 10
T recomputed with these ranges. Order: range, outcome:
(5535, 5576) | 9.89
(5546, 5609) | 10.2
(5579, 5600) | 10.6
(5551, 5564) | 9.47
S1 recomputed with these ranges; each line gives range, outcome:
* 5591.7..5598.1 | 9.25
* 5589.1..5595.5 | 9.2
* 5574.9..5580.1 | 11.5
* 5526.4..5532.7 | 9.16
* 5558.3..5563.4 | 9.52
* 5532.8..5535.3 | 10.1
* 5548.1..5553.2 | 9.11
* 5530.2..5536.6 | 9.55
